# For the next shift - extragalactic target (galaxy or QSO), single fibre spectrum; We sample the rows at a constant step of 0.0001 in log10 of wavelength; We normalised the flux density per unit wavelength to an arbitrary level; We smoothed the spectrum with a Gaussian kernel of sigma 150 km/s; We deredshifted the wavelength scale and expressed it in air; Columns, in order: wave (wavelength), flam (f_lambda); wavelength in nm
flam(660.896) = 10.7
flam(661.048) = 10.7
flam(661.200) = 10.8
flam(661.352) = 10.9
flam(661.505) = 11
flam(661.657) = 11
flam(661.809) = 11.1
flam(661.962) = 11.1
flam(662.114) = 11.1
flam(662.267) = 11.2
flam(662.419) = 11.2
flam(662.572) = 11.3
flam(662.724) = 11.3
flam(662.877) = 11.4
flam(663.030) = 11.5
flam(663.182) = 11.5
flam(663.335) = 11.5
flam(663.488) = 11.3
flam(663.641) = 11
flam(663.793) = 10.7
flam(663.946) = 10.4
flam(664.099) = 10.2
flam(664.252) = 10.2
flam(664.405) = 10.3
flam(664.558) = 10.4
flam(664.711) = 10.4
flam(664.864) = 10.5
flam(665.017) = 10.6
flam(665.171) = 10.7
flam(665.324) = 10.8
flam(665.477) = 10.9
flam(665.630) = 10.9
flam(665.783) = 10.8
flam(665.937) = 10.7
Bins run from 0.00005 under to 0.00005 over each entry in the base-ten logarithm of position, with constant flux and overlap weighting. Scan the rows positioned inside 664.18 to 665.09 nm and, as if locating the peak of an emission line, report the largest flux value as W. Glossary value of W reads 10.6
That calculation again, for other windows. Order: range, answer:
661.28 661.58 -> 11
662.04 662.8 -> 11.3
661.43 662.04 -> 11.1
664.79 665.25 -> 10.7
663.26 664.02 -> 11.5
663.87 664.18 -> 10.4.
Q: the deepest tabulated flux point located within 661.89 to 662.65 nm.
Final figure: 11.1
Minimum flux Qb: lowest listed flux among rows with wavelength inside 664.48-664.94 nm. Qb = 10.4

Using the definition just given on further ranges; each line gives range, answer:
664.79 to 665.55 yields 10.5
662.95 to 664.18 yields 10.2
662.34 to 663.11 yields 11.2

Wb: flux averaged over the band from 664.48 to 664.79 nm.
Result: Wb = 10.4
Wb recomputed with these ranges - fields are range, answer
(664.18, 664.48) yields 10.2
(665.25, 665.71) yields 10.9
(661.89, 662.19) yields 11.1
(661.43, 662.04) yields 11.1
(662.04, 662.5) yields 11.2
